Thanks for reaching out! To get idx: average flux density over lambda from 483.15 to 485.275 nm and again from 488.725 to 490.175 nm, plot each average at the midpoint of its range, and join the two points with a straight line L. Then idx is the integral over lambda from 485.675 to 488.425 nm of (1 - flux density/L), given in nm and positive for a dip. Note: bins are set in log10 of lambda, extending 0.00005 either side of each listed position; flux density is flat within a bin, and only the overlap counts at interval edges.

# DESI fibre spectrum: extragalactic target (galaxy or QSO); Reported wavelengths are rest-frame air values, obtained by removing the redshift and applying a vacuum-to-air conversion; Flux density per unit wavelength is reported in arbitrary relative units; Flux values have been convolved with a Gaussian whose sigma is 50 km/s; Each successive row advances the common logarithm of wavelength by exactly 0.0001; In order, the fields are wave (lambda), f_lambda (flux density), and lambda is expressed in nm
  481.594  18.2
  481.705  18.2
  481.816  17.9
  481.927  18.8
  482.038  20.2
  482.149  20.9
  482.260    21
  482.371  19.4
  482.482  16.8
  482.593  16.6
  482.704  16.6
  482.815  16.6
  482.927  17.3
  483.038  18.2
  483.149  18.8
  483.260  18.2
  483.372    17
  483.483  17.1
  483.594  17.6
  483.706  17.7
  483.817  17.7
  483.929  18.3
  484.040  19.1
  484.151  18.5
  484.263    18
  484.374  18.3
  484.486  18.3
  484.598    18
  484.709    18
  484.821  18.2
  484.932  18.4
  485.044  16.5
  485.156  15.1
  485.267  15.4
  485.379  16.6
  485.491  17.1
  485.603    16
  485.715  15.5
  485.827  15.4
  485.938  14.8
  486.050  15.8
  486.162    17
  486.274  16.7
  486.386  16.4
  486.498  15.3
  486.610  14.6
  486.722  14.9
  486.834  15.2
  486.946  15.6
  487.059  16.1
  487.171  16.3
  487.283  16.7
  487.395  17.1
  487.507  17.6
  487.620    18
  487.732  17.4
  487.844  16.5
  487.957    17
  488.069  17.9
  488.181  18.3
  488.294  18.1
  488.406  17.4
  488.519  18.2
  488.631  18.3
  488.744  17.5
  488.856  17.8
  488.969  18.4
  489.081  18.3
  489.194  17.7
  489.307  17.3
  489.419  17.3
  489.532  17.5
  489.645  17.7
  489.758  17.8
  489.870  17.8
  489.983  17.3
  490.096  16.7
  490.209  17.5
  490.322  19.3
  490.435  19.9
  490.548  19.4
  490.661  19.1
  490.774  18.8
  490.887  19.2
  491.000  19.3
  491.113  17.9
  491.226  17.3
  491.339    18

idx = 0.19 nm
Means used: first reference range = 17.7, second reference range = 17.6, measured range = 16.5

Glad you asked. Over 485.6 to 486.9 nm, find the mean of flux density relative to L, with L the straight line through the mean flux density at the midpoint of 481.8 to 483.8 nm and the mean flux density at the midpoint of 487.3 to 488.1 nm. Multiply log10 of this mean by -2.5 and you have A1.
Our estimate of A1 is 0.13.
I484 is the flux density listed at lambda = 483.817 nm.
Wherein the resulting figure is 17.7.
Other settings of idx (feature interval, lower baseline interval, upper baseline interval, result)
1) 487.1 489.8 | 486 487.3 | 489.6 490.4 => -0.11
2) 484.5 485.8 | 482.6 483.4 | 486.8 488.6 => 0.04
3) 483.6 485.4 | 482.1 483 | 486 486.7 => -0.07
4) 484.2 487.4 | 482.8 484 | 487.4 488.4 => 0.22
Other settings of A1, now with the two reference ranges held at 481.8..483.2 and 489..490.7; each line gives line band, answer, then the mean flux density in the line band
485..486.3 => 0.145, 16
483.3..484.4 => 0.025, 17.9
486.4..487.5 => 0.148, 15.9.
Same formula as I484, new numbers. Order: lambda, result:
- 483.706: 17.7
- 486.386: 16.4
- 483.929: 18.3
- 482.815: 16.6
